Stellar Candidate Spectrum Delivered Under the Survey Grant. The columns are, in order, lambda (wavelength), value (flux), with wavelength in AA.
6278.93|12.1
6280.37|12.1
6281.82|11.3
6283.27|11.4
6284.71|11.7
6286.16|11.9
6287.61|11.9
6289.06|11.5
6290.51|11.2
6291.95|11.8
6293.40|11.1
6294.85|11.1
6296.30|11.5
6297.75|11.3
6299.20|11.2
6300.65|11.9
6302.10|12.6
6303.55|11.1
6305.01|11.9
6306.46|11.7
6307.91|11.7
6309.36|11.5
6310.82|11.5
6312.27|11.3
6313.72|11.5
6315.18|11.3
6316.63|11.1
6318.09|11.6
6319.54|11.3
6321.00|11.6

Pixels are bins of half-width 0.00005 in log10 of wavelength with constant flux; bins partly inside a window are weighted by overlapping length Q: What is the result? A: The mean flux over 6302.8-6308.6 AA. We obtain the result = 11.6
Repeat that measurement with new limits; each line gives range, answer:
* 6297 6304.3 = 11.6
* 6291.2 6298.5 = 11.4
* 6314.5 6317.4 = 11.2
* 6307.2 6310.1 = 11.6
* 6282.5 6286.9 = 11.7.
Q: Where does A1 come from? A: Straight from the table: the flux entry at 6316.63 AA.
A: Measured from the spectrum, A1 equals 11.1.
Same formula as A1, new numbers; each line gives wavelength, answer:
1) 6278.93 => 12.1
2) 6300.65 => 11.9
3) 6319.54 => 11.3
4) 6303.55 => 11.1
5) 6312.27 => 11.3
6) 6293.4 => 11.1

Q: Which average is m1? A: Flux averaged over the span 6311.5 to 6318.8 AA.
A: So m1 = 11.4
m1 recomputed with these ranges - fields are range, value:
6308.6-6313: 11.4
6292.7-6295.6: 11.1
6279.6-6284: 11.6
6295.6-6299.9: 11.3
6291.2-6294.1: 11.5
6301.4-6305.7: 11.8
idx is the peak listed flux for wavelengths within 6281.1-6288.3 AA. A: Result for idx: 11.9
